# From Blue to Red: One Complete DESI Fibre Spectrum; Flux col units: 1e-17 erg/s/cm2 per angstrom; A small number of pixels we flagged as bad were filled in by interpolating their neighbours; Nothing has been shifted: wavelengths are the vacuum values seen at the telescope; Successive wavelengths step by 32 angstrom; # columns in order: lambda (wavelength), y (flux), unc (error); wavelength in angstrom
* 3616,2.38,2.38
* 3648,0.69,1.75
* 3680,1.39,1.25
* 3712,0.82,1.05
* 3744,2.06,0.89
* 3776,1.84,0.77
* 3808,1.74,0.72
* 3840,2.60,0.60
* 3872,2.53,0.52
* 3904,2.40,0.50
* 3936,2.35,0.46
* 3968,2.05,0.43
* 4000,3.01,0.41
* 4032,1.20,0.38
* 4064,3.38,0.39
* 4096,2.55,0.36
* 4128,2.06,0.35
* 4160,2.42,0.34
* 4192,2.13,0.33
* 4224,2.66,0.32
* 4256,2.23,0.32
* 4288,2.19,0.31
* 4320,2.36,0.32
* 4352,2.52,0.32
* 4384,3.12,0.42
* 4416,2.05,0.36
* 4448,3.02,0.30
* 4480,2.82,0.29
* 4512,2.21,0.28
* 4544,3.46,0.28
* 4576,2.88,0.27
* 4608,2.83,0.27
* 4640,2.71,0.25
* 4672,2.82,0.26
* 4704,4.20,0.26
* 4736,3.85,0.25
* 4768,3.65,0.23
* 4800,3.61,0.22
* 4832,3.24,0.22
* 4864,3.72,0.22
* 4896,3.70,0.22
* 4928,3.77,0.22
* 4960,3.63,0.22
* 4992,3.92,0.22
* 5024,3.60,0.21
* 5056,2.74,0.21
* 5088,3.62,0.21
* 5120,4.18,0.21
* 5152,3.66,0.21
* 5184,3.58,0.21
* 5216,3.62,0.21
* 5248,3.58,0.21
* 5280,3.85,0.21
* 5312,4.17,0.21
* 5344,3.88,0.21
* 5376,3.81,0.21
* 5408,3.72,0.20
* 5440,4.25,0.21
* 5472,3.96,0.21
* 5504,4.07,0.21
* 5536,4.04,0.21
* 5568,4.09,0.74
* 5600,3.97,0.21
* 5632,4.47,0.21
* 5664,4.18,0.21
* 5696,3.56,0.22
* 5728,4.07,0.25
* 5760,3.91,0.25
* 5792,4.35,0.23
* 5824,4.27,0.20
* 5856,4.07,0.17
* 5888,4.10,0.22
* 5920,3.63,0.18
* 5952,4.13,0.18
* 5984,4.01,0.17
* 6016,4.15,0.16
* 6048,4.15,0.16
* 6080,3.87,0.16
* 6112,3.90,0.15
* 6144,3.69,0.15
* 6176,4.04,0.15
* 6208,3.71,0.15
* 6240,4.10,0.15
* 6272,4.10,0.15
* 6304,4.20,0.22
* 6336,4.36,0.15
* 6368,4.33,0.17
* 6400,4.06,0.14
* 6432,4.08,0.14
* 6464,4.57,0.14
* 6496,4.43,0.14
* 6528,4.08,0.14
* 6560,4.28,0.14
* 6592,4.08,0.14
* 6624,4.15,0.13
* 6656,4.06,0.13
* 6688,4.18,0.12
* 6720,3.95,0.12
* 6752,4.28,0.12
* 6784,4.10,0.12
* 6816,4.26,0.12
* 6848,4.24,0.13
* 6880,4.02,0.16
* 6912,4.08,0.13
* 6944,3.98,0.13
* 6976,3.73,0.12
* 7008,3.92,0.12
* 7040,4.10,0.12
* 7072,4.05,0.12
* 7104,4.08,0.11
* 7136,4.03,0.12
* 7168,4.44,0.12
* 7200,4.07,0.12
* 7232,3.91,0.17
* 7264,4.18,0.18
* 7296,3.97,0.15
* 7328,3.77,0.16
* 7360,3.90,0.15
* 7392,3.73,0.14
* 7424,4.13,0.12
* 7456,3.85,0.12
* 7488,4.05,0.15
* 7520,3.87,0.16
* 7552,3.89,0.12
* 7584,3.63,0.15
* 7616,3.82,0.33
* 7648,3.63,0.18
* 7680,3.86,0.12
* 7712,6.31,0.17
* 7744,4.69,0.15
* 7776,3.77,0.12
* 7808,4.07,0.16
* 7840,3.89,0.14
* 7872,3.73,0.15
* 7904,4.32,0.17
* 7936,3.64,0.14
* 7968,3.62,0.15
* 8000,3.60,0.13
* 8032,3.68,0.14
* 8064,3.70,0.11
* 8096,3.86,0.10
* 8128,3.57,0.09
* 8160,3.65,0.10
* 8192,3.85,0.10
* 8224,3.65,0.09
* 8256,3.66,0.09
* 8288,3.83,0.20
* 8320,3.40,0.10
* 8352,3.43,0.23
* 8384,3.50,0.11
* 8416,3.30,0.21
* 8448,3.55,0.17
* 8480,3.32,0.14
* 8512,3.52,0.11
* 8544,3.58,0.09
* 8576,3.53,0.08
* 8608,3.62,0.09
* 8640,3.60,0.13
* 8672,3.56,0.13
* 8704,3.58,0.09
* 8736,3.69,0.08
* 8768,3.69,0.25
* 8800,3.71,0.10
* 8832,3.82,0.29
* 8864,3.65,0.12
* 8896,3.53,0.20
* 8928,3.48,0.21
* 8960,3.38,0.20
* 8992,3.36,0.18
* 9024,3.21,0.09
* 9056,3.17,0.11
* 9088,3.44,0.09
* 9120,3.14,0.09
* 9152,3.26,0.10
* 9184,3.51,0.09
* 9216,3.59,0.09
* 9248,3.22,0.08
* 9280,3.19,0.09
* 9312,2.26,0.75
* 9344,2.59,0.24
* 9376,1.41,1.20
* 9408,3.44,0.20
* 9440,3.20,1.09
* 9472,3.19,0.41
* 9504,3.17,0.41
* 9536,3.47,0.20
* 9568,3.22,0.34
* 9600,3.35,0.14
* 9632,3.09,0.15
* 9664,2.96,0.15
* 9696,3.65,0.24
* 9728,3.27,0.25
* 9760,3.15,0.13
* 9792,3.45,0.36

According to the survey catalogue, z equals 0.176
